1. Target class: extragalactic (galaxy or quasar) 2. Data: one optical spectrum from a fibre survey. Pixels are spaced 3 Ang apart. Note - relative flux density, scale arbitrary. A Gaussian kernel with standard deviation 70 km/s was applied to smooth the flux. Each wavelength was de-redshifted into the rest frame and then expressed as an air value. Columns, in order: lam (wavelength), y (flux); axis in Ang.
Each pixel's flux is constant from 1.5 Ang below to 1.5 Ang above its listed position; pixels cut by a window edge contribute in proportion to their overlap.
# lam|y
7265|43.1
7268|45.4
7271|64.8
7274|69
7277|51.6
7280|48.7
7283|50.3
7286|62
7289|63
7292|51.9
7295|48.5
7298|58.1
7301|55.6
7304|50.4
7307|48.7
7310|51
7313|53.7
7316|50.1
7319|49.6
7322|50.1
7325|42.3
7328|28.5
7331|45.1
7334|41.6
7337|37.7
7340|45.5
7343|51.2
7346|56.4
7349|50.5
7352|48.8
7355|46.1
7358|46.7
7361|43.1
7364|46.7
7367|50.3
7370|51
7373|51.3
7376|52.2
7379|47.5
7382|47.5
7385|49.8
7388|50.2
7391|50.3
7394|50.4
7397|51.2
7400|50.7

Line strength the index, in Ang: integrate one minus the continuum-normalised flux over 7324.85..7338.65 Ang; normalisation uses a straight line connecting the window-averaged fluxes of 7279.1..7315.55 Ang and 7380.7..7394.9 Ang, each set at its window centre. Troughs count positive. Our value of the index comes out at 3.5 Ang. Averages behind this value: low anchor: 53.5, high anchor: 49.6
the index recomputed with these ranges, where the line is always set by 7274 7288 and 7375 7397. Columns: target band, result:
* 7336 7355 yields 1.2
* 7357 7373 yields 0.9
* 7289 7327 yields 2.0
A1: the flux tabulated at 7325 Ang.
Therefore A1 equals 42.3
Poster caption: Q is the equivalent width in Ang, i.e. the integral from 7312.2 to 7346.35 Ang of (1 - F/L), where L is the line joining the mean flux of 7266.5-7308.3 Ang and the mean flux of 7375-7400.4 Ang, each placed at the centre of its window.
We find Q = 4.7 Ang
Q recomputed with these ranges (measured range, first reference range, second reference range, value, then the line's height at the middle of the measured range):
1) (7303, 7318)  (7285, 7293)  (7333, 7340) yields 0.01 Ang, 50.9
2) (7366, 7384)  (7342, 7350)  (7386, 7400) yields 0.52 Ang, 51.4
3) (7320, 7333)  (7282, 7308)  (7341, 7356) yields 2.59 Ang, 52.2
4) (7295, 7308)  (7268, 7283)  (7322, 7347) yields -0.52 Ang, 50.8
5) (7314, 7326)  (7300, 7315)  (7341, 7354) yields 0.71 Ang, 51.6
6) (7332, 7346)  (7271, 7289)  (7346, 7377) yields 1.62 Ang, 51.4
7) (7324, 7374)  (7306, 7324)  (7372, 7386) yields 3.91 Ang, 50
